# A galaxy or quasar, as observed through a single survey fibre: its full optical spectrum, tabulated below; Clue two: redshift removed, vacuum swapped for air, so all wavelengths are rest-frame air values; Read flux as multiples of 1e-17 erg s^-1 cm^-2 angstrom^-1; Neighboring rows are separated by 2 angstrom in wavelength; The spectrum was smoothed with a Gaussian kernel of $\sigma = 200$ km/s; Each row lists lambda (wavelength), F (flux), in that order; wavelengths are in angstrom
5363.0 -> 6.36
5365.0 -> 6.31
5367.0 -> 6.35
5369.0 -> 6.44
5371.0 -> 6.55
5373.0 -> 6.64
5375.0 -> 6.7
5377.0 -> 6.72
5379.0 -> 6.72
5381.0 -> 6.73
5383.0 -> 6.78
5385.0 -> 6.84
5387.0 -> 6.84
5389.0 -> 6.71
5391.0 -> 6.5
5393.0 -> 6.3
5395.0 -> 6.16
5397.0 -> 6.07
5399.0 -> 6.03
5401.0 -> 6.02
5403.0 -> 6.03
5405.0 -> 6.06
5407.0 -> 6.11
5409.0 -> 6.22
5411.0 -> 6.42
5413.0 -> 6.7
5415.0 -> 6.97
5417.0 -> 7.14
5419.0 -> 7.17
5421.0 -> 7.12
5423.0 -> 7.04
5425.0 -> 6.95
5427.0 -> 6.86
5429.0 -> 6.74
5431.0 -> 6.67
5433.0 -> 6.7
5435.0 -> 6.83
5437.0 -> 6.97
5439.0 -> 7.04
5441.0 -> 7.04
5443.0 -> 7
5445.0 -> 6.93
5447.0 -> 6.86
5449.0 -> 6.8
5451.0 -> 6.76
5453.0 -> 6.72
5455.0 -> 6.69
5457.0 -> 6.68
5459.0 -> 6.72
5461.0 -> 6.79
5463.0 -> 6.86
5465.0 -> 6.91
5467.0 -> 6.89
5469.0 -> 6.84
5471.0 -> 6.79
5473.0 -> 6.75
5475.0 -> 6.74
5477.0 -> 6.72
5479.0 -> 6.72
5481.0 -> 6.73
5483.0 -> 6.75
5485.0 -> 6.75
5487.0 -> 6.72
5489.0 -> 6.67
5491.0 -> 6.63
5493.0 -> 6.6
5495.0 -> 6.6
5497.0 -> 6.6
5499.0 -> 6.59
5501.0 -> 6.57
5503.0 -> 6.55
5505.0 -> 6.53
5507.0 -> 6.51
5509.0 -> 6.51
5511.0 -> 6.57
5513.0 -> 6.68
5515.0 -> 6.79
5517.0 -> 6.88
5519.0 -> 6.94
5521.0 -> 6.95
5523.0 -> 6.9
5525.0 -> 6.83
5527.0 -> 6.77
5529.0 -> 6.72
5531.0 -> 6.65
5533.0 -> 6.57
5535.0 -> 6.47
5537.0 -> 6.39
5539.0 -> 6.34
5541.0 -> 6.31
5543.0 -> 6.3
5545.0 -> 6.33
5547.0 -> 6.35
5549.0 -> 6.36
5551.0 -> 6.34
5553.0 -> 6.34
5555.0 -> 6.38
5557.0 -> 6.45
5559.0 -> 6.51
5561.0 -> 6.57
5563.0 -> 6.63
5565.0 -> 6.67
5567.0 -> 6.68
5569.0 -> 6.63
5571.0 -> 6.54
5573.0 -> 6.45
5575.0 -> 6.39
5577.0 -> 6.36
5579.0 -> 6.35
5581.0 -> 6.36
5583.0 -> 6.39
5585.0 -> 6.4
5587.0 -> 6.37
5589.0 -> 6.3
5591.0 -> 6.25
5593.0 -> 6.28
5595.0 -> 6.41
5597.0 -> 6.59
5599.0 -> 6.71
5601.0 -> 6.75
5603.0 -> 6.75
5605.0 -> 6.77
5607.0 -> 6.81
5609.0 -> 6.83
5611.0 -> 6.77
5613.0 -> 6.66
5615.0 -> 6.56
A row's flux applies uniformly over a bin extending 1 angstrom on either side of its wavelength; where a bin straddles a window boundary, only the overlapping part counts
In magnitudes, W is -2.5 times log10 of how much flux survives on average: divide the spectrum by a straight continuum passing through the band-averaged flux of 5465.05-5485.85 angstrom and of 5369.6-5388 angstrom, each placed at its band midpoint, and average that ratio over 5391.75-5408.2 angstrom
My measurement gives 0.106 mag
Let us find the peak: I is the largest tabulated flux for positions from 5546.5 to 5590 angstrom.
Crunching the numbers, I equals 6.68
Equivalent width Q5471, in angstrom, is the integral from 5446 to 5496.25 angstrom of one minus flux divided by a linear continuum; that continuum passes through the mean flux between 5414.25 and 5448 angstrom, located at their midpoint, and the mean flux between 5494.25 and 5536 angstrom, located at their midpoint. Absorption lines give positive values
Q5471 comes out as 0.5 angstrom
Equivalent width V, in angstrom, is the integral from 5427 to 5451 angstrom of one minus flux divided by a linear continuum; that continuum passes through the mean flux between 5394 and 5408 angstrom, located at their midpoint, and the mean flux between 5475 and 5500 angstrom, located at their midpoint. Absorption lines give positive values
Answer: -2.0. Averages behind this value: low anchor 6.07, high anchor 6.68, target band 6.87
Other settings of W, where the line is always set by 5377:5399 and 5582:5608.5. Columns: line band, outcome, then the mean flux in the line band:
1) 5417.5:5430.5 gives -0.07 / 6.97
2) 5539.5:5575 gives 0.01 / 6.46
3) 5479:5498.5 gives -0.02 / 6.67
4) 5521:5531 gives -0.04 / 6.8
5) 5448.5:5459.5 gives -0.03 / 6.73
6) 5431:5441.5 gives -0.06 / 6.89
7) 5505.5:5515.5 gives -0.01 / 6.6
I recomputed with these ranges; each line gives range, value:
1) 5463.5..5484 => 6.91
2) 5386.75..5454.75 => 7.17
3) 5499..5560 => 6.95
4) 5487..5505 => 6.72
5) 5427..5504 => 7.04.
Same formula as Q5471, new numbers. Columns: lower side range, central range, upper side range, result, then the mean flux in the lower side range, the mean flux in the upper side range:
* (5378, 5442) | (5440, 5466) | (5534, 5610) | -0.91 angstrom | 6.64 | 6.48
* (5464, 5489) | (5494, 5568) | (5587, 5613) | 1.36 angstrom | 6.77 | 6.59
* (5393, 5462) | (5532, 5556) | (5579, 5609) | 0.69 angstrom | 6.67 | 6.52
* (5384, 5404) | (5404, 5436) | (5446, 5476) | -1.03 angstrom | 6.35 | 6.79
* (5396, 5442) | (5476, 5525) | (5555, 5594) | -1.09 angstrom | 6.65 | 6.45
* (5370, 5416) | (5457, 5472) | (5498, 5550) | -0.65 angstrom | 6.47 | 6.59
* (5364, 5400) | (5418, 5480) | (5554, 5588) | -3.26 angstrom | 6.52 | 6.48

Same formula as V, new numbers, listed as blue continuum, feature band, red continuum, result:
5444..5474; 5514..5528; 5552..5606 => -0.5 angstrom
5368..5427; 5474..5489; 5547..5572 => -0.4 angstrom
